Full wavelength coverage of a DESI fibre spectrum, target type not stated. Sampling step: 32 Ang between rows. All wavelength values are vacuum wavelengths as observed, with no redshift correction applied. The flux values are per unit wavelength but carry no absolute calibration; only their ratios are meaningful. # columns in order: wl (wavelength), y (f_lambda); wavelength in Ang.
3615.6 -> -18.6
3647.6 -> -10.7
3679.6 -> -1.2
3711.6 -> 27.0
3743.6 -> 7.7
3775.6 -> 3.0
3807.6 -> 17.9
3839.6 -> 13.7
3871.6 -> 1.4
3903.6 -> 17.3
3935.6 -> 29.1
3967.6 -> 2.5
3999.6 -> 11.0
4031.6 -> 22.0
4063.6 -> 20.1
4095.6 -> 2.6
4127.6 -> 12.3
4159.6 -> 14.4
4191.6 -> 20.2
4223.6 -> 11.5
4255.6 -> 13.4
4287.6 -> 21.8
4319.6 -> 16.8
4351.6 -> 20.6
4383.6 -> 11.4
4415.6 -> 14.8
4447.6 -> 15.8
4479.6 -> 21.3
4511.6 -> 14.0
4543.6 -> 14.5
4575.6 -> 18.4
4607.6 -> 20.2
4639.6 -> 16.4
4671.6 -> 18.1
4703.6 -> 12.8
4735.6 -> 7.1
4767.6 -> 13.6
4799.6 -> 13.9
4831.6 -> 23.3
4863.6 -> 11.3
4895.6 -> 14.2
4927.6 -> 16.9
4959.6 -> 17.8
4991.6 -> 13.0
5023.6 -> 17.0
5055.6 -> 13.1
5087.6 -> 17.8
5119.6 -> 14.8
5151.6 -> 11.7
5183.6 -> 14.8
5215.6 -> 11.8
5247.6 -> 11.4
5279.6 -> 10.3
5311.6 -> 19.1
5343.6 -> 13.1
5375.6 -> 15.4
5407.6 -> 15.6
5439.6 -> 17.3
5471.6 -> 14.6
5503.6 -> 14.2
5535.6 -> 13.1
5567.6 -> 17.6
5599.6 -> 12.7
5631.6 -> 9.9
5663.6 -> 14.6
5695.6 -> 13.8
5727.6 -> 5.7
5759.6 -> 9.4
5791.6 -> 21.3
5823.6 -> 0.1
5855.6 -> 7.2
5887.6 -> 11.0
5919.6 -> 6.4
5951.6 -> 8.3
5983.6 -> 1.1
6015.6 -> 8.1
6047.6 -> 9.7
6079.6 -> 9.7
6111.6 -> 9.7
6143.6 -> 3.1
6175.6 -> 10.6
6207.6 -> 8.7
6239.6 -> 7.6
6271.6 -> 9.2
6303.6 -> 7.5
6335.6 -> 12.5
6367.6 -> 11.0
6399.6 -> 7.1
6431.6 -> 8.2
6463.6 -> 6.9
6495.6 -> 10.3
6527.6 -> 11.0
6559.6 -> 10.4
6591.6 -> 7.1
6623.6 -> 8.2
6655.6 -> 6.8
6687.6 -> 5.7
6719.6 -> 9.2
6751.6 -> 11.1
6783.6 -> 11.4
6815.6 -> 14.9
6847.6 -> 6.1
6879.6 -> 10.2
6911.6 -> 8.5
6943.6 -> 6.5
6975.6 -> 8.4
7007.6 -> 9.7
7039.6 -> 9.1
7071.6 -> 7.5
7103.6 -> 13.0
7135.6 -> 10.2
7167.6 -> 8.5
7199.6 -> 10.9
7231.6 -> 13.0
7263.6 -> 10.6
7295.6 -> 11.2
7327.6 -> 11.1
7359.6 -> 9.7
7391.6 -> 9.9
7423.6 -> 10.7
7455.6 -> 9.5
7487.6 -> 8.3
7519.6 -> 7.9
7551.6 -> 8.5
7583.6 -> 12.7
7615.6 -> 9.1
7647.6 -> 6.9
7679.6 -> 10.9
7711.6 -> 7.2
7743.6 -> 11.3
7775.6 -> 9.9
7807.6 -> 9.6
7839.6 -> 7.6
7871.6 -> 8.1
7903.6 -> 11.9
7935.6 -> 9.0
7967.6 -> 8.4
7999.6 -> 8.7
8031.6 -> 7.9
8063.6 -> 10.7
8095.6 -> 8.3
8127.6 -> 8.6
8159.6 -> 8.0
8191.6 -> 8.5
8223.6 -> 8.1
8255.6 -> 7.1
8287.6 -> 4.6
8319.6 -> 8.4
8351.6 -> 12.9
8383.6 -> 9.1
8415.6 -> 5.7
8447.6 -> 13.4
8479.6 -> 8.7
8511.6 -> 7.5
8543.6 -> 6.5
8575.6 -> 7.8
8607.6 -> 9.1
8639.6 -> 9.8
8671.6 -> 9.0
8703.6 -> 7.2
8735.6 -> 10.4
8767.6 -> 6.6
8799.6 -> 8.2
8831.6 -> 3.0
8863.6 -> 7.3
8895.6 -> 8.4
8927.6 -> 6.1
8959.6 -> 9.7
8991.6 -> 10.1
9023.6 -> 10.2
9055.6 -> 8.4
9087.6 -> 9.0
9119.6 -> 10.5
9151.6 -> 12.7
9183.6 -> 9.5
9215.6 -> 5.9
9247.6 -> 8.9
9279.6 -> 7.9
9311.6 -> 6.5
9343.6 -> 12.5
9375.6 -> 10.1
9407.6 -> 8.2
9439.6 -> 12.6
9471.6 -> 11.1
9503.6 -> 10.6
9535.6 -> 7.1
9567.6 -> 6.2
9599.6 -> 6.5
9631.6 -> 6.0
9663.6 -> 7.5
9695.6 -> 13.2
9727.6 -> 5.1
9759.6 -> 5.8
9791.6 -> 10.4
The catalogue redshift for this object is 0.08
